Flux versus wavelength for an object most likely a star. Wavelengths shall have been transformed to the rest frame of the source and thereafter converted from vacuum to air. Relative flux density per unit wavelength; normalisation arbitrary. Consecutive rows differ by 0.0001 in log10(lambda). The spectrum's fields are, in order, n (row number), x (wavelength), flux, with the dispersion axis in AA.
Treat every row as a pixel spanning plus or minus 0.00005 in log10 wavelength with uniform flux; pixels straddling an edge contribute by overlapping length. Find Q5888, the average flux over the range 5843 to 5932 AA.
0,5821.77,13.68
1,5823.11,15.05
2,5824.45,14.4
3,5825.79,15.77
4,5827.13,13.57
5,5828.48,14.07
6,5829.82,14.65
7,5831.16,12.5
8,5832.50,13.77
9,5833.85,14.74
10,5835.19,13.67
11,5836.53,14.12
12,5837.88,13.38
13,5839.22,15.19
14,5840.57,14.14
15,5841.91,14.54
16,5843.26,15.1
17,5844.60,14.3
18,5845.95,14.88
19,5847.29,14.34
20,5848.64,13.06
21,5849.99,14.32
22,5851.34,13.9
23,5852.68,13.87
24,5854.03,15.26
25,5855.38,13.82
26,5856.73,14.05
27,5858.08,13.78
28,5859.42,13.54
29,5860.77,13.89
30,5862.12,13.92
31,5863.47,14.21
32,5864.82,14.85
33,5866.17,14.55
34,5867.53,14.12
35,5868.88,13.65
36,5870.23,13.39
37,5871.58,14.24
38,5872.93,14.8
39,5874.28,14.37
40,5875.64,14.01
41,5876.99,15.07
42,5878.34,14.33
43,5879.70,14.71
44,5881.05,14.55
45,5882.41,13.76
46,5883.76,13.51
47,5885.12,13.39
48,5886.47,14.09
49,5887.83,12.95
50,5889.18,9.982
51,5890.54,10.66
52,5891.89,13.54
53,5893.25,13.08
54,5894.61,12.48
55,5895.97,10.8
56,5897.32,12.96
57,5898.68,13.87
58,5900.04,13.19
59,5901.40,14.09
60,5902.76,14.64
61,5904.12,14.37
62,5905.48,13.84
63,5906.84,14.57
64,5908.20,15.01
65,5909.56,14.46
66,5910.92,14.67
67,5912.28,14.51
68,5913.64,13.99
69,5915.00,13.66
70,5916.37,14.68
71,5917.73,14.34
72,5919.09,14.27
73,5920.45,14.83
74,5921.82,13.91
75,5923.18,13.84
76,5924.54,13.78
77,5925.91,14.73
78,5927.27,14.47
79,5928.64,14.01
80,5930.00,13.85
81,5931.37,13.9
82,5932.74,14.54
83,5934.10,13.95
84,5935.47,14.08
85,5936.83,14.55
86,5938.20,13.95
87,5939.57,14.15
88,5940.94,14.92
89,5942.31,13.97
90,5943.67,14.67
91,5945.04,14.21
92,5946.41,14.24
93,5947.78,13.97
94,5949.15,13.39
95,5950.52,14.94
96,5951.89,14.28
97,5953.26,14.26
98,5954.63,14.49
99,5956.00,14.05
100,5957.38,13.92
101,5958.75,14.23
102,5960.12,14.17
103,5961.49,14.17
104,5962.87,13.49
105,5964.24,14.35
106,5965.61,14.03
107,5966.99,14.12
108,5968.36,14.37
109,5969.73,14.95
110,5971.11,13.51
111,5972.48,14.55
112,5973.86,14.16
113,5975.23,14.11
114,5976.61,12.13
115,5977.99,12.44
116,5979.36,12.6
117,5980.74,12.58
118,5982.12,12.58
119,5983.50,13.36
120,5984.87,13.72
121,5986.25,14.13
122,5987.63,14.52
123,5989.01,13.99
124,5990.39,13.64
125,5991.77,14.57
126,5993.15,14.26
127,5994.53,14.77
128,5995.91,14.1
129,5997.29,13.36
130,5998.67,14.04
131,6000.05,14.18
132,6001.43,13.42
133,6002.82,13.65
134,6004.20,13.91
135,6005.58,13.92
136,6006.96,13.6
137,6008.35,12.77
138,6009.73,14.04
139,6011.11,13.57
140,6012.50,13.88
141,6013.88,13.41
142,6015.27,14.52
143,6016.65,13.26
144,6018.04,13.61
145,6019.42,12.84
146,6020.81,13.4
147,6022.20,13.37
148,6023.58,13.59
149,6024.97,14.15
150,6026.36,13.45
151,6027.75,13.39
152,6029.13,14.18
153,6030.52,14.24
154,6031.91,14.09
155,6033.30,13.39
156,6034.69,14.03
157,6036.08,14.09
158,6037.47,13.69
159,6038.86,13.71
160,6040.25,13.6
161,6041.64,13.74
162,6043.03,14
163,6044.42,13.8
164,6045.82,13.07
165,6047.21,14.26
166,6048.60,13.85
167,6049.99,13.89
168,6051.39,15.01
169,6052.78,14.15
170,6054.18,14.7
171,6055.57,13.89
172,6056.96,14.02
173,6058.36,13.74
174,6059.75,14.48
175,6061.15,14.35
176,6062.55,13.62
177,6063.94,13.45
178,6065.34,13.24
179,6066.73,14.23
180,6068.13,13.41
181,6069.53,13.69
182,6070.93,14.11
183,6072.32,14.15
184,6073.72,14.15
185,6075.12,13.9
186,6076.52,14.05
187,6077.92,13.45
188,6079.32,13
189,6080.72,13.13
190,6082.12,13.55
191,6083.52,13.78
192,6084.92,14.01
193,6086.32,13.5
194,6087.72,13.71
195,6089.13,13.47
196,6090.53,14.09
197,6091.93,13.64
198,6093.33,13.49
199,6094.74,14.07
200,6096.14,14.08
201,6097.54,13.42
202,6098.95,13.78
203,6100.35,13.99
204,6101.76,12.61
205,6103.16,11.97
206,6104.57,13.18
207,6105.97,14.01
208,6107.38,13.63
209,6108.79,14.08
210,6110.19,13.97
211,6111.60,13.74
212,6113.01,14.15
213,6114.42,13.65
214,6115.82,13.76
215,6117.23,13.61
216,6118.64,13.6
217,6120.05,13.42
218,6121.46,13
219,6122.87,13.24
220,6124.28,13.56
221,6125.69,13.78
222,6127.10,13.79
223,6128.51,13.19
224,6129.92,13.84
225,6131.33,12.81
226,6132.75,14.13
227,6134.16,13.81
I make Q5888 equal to 13.9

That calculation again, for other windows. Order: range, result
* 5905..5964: 14.2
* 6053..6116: 13.7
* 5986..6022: 13.8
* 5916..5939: 14.2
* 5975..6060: 13.7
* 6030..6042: 13.8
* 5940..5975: 14.2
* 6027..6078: 13.9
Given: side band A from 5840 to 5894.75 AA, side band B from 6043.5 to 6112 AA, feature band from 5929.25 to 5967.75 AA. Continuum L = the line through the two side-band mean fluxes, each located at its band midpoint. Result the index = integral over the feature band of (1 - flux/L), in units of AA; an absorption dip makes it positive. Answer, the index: -0.92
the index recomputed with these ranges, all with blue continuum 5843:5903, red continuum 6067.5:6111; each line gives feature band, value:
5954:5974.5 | -0.7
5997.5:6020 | 0.0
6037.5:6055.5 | -0.4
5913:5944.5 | -1.1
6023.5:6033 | -0.1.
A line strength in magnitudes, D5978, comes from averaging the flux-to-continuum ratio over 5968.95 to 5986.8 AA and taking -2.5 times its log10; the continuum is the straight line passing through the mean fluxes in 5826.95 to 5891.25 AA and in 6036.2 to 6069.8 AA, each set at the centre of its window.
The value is 0.038 mag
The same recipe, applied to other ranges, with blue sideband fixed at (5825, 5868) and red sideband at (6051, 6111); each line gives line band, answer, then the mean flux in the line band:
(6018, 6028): 0.032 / 13.5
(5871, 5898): 0.060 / 13.4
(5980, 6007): 0.008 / 13.8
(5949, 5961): -0.019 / 14.2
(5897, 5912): -0.008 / 14.2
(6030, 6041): 0.000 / 13.8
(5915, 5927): -0.017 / 14.3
